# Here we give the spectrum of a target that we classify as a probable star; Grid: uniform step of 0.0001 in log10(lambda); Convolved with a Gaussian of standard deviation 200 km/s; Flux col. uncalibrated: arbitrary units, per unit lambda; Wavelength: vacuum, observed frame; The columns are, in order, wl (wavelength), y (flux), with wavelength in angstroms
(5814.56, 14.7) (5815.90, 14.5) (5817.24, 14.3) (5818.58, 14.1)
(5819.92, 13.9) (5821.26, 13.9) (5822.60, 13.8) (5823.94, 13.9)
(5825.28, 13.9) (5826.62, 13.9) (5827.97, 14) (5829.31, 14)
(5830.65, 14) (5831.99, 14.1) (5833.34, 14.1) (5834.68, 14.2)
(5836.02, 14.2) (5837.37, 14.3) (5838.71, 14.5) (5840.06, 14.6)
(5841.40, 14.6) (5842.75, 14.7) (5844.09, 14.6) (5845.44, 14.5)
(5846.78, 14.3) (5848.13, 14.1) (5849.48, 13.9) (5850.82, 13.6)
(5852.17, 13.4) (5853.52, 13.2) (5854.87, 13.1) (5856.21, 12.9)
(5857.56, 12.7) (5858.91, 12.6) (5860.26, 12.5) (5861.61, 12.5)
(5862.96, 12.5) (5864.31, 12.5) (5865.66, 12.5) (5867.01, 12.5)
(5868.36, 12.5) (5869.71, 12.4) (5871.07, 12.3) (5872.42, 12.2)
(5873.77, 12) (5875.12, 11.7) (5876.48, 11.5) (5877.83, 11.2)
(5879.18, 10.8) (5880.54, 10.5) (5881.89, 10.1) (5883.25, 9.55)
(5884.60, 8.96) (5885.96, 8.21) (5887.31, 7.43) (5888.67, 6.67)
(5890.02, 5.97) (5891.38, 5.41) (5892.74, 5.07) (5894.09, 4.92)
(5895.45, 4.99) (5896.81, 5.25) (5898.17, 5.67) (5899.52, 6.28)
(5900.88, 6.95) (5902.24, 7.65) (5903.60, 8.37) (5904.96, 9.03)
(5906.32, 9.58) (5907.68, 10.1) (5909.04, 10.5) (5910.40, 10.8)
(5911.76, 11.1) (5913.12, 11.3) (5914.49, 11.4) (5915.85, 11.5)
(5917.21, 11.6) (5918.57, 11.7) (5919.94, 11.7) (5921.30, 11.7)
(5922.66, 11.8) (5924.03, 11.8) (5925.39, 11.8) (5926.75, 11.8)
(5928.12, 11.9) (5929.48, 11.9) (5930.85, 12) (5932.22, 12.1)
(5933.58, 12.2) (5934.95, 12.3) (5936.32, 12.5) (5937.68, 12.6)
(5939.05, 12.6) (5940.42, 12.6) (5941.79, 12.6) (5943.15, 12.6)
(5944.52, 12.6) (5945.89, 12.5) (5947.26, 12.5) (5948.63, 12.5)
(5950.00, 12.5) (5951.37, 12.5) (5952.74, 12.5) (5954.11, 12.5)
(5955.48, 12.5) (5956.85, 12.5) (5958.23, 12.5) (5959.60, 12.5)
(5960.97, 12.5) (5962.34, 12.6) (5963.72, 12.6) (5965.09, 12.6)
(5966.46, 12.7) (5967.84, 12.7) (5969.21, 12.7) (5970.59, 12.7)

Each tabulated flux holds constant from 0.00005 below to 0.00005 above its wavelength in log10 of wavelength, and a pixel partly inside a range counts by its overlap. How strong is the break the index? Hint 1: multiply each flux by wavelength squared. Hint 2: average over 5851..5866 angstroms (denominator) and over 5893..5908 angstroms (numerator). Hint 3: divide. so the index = 0.6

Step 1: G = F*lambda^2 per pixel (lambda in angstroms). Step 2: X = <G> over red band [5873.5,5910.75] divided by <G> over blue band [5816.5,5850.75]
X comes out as 0.6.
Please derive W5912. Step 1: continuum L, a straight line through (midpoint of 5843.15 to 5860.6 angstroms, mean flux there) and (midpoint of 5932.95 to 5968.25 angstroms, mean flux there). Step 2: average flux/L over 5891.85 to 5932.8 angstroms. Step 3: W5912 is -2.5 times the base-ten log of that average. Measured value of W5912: 0.31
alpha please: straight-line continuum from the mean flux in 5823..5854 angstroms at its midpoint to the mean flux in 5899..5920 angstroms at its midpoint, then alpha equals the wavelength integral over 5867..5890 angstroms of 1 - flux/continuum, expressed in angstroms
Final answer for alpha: 2.7 angstroms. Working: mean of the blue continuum 14.1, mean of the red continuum 9.95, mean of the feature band 10.4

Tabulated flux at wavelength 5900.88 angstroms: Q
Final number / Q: 6.95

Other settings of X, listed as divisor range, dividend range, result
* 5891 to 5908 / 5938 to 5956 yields 1.87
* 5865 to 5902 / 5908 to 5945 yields 1.34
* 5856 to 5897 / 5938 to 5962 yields 1.27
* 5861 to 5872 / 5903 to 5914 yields 0.83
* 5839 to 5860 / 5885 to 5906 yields 0.49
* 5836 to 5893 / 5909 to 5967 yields 1.05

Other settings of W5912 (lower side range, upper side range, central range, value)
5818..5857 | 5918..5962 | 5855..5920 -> 0.30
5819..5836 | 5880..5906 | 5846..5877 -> -0.22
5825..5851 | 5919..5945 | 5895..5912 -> 0.49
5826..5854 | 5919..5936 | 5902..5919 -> 0.18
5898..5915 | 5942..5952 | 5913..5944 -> -0.10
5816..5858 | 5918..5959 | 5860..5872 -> 0.09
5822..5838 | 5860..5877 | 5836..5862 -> -0.05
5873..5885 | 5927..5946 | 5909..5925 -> 0.03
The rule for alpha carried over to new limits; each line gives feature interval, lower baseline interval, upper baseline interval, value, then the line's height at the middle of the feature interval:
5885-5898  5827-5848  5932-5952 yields 7.1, 13.4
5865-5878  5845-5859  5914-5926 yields 0.9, 13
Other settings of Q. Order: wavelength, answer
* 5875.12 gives 11.7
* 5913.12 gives 11.3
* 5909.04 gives 10.5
